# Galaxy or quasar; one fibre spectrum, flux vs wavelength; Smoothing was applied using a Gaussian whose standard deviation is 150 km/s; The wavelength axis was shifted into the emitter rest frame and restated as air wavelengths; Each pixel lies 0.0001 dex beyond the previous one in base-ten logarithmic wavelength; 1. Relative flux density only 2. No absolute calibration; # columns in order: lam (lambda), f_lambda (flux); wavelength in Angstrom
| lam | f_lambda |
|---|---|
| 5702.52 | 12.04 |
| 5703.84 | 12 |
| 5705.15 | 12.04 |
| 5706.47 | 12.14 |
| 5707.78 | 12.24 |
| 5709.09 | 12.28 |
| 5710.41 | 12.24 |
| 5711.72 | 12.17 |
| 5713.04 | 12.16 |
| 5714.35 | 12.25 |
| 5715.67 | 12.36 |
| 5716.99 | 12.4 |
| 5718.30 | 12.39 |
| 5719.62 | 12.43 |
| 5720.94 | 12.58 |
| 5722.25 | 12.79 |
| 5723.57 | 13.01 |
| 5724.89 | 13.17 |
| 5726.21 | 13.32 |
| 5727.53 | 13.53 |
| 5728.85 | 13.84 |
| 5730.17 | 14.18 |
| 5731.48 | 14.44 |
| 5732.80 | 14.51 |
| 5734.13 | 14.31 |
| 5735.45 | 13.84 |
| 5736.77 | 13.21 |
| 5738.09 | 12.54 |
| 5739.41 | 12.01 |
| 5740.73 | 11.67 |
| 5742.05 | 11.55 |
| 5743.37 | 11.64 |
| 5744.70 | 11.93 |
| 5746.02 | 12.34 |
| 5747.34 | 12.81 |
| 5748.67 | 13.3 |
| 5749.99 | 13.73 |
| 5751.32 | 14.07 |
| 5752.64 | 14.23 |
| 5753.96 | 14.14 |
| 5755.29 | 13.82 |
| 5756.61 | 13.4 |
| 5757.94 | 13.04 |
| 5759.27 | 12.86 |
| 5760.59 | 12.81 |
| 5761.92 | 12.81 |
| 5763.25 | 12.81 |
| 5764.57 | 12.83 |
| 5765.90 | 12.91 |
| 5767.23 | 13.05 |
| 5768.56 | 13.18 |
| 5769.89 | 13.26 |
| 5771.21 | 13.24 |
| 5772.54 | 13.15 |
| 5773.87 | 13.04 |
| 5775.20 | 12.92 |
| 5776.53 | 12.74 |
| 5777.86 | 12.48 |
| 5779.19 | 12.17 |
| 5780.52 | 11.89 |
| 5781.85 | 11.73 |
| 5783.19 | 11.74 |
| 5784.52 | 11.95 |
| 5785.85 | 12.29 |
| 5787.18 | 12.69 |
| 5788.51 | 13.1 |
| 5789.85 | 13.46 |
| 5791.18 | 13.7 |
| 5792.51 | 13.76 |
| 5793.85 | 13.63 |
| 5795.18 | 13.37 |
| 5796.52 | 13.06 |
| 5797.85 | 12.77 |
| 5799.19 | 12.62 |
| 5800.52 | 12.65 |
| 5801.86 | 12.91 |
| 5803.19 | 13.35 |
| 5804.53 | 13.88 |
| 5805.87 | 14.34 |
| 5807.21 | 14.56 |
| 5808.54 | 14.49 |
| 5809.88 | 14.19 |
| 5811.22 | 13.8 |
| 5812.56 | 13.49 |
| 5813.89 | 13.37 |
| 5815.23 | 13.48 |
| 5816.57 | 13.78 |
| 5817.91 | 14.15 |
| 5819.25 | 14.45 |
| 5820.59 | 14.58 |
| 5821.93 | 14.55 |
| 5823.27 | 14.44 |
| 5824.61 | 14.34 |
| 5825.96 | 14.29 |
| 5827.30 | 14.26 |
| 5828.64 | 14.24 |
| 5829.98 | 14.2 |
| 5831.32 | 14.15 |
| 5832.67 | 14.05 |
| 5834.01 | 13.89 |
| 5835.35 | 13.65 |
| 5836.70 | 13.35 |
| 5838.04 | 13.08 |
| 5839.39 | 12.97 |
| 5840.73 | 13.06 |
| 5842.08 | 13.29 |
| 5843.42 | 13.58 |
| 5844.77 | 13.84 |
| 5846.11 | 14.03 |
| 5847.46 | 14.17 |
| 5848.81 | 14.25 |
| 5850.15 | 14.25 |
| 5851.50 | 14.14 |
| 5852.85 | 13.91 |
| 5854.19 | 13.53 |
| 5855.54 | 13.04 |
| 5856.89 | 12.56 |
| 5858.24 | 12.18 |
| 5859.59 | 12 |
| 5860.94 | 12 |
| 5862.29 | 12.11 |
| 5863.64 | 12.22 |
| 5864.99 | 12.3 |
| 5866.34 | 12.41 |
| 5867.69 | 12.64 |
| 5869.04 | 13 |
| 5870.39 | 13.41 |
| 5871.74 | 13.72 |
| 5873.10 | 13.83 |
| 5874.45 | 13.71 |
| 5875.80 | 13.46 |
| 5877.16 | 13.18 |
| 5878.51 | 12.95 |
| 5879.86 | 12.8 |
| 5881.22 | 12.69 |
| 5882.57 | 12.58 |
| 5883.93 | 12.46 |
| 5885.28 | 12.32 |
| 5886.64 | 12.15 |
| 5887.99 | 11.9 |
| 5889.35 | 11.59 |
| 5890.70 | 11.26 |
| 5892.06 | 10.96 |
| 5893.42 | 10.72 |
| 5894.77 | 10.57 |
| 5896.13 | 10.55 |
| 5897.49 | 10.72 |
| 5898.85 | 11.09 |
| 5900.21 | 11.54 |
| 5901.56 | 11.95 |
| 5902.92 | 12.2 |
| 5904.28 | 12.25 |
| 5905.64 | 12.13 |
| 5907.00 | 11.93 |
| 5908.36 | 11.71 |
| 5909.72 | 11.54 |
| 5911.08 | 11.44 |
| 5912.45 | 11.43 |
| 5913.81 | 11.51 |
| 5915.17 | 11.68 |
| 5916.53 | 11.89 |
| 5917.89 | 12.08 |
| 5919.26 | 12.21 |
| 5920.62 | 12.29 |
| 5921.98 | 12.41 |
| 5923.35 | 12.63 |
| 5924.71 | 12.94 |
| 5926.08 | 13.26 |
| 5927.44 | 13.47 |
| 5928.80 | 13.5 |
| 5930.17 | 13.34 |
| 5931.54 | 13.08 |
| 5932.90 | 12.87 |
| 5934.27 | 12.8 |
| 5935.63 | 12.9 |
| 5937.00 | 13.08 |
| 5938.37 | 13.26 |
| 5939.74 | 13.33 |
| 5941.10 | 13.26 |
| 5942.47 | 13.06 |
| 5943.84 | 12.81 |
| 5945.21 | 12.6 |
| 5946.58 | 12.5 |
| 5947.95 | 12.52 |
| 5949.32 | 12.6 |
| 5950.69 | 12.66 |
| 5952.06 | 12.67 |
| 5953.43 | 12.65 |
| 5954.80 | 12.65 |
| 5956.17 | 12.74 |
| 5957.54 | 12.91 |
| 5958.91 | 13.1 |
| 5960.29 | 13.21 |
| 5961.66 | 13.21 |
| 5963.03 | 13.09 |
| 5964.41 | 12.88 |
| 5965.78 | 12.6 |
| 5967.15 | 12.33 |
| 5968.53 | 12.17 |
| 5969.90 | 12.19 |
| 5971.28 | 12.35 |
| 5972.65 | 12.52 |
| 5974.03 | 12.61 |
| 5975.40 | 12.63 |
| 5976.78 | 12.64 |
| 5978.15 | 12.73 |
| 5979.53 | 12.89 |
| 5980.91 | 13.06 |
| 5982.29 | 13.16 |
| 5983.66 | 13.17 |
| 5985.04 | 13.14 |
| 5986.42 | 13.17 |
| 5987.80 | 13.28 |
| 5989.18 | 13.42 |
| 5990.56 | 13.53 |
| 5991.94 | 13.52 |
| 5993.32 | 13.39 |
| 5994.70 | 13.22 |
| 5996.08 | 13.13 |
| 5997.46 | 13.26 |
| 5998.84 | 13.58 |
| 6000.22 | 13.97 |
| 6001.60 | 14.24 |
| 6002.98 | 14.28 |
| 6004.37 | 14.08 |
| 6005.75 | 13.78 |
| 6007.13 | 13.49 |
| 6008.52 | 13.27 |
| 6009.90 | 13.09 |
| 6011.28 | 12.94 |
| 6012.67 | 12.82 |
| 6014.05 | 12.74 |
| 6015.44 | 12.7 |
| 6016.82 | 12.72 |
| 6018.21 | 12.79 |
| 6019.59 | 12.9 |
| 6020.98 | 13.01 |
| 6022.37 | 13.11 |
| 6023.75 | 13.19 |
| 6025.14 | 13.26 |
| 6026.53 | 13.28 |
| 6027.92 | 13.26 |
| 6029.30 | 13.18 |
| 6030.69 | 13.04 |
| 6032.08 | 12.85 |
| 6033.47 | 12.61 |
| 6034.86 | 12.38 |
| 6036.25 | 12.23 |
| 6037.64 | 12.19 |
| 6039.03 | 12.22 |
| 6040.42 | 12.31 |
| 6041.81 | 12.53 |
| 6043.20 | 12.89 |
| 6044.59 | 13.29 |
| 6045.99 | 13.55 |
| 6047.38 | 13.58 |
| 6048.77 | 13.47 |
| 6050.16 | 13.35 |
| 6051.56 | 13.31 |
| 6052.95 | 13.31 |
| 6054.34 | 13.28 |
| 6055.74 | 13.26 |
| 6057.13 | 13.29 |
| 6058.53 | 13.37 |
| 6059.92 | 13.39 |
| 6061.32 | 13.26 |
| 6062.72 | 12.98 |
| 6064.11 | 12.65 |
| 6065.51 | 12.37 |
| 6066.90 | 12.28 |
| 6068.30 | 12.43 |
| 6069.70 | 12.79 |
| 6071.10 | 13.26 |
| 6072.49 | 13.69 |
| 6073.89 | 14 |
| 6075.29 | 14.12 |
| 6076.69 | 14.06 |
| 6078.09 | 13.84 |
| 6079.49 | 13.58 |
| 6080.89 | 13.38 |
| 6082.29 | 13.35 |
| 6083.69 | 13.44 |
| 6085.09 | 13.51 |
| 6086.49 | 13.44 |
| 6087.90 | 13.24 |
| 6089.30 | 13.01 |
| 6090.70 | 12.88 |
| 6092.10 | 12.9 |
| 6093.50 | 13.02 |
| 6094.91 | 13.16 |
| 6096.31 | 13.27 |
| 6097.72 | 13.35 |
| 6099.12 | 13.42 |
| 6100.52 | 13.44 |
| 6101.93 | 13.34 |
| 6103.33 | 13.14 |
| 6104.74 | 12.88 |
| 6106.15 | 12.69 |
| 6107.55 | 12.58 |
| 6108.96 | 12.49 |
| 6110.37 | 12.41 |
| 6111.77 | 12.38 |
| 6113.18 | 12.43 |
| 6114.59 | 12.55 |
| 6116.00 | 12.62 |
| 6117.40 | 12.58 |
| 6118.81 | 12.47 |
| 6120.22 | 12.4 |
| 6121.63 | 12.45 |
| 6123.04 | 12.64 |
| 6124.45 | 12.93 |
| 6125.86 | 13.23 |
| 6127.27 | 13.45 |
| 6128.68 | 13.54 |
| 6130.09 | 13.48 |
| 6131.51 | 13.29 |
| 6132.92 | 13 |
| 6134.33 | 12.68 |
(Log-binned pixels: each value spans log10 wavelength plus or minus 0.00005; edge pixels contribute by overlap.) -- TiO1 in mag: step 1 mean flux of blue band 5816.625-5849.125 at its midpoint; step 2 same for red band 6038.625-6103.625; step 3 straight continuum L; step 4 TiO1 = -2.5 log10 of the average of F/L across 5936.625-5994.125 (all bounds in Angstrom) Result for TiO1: 0.054 mag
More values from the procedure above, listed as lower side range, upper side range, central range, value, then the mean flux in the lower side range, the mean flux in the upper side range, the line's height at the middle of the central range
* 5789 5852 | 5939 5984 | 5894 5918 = 0.14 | 13.8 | 12.8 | 13.2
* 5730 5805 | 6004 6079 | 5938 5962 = 0.02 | 13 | 13.1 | 13.1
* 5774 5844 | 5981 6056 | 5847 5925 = 0.08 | 13.4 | 13.2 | 13.3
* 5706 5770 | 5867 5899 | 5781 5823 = -0.06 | 13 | 12.3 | 12.7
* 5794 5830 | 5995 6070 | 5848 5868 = 0.06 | 13.8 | 13.1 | 13.7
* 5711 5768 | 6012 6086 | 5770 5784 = 0.04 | 13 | 13.1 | 13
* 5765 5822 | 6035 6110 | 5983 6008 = -0.03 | 13.2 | 13.1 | 13.2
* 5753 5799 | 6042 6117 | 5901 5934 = 0.06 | 12.9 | 13.1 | 13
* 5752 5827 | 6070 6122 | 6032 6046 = 0.05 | 13.3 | 13.1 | 13.1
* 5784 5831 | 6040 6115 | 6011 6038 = 0.03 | 13.7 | 13.1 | 13.2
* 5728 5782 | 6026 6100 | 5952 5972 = 0.03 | 13.1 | 13.1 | 13.1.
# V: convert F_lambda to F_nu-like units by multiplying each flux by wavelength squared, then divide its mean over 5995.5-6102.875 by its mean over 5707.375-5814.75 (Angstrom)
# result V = 1.1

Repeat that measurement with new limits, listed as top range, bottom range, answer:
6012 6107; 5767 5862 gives 1.06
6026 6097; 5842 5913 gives 1.12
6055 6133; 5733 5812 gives 1.12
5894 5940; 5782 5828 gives 0.94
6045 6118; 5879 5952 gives 1.13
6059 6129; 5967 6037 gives 1.03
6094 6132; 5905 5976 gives 1.08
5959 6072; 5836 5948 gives 1.08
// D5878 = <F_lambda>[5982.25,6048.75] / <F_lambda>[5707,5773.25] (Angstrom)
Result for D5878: 1.0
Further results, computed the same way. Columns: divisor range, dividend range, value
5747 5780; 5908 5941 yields 0.95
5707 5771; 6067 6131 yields 1.01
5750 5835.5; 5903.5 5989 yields 0.94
